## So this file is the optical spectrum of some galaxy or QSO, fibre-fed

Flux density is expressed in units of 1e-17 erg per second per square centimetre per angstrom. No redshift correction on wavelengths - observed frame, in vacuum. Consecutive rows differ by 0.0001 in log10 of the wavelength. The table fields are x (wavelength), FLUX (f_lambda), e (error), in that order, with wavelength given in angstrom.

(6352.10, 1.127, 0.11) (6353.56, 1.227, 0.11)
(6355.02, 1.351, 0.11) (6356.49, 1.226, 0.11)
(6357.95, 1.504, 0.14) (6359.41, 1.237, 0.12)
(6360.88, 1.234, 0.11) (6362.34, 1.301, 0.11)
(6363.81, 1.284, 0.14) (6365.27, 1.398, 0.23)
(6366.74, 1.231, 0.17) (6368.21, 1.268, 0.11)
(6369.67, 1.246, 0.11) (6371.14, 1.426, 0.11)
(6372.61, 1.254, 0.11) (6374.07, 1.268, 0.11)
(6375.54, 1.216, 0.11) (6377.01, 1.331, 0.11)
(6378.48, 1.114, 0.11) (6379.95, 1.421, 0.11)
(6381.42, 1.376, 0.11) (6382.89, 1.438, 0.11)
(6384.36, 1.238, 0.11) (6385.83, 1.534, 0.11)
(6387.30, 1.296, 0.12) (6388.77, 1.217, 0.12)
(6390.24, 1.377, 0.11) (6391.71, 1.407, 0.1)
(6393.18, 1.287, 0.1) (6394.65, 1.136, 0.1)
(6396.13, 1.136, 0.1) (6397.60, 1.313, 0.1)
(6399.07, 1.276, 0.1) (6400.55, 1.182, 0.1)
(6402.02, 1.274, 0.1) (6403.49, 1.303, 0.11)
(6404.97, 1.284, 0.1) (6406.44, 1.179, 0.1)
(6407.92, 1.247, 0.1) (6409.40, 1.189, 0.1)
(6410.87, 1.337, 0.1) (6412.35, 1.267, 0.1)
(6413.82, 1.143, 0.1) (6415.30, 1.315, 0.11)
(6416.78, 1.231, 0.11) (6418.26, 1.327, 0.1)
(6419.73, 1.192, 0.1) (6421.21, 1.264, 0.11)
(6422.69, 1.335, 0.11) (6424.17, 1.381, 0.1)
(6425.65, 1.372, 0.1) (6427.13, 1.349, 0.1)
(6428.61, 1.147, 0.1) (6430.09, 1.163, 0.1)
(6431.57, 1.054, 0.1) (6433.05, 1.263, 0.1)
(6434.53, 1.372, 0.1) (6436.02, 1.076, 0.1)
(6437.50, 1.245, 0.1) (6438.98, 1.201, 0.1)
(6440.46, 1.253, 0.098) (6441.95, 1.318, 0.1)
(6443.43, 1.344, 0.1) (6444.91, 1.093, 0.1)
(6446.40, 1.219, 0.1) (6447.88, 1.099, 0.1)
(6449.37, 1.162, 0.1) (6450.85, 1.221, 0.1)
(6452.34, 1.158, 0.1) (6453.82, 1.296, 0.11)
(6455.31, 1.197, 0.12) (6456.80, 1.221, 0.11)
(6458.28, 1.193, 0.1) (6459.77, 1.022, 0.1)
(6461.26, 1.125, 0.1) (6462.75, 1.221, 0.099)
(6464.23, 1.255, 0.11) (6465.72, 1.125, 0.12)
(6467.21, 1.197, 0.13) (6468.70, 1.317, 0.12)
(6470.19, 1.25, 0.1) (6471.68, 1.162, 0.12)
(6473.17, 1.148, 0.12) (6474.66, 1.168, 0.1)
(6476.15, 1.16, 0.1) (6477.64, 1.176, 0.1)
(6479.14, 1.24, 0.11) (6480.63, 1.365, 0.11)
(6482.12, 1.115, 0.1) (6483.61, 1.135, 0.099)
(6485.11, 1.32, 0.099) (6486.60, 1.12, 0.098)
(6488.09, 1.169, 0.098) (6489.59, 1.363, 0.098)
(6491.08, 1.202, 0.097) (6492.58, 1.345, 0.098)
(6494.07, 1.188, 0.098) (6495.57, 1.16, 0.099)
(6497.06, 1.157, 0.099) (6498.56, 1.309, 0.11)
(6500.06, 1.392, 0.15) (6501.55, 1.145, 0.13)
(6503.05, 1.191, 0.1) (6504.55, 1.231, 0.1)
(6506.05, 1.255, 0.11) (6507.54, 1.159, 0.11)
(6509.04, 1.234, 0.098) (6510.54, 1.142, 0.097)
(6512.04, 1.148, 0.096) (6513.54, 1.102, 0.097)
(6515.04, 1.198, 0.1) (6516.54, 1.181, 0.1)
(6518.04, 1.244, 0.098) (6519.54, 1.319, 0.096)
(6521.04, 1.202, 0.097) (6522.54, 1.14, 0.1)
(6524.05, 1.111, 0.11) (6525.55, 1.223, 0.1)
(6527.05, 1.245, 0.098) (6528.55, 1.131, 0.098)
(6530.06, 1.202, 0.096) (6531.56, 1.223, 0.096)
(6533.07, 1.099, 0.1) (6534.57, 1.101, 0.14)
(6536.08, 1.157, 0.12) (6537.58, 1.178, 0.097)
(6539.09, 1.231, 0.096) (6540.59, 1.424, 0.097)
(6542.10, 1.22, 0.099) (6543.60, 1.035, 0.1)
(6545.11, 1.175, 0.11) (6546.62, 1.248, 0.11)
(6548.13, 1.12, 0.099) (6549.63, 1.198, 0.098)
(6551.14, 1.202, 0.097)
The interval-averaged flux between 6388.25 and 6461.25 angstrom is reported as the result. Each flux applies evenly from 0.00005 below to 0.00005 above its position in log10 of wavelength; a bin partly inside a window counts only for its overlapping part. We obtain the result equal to 1.24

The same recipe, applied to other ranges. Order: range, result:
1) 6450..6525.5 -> 1.2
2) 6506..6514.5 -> 1.17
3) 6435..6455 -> 1.21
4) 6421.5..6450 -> 1.23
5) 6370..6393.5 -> 1.32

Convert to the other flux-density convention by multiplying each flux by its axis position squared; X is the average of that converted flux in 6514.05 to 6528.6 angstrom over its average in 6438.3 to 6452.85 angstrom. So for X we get 1.02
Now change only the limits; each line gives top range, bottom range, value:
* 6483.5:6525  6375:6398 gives 0.96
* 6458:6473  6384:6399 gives 0.94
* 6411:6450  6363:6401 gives 0.97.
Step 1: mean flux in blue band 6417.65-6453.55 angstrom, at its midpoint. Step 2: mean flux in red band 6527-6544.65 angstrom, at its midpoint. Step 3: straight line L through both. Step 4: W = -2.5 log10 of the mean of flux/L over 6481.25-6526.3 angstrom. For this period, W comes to -0.01 mag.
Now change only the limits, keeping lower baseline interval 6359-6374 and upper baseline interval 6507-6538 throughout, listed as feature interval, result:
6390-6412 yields 0.004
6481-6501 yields -0.027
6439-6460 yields 0.023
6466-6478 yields 0.017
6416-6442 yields -0.006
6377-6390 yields -0.046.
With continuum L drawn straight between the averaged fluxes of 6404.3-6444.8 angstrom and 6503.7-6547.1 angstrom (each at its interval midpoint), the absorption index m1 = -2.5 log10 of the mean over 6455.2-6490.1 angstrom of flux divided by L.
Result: 0.02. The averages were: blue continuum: 1.25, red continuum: 1.19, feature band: 1.2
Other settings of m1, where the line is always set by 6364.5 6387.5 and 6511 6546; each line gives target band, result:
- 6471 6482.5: 0.032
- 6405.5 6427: 0.008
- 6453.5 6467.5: 0.056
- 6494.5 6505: -0.012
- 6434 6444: 0.007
